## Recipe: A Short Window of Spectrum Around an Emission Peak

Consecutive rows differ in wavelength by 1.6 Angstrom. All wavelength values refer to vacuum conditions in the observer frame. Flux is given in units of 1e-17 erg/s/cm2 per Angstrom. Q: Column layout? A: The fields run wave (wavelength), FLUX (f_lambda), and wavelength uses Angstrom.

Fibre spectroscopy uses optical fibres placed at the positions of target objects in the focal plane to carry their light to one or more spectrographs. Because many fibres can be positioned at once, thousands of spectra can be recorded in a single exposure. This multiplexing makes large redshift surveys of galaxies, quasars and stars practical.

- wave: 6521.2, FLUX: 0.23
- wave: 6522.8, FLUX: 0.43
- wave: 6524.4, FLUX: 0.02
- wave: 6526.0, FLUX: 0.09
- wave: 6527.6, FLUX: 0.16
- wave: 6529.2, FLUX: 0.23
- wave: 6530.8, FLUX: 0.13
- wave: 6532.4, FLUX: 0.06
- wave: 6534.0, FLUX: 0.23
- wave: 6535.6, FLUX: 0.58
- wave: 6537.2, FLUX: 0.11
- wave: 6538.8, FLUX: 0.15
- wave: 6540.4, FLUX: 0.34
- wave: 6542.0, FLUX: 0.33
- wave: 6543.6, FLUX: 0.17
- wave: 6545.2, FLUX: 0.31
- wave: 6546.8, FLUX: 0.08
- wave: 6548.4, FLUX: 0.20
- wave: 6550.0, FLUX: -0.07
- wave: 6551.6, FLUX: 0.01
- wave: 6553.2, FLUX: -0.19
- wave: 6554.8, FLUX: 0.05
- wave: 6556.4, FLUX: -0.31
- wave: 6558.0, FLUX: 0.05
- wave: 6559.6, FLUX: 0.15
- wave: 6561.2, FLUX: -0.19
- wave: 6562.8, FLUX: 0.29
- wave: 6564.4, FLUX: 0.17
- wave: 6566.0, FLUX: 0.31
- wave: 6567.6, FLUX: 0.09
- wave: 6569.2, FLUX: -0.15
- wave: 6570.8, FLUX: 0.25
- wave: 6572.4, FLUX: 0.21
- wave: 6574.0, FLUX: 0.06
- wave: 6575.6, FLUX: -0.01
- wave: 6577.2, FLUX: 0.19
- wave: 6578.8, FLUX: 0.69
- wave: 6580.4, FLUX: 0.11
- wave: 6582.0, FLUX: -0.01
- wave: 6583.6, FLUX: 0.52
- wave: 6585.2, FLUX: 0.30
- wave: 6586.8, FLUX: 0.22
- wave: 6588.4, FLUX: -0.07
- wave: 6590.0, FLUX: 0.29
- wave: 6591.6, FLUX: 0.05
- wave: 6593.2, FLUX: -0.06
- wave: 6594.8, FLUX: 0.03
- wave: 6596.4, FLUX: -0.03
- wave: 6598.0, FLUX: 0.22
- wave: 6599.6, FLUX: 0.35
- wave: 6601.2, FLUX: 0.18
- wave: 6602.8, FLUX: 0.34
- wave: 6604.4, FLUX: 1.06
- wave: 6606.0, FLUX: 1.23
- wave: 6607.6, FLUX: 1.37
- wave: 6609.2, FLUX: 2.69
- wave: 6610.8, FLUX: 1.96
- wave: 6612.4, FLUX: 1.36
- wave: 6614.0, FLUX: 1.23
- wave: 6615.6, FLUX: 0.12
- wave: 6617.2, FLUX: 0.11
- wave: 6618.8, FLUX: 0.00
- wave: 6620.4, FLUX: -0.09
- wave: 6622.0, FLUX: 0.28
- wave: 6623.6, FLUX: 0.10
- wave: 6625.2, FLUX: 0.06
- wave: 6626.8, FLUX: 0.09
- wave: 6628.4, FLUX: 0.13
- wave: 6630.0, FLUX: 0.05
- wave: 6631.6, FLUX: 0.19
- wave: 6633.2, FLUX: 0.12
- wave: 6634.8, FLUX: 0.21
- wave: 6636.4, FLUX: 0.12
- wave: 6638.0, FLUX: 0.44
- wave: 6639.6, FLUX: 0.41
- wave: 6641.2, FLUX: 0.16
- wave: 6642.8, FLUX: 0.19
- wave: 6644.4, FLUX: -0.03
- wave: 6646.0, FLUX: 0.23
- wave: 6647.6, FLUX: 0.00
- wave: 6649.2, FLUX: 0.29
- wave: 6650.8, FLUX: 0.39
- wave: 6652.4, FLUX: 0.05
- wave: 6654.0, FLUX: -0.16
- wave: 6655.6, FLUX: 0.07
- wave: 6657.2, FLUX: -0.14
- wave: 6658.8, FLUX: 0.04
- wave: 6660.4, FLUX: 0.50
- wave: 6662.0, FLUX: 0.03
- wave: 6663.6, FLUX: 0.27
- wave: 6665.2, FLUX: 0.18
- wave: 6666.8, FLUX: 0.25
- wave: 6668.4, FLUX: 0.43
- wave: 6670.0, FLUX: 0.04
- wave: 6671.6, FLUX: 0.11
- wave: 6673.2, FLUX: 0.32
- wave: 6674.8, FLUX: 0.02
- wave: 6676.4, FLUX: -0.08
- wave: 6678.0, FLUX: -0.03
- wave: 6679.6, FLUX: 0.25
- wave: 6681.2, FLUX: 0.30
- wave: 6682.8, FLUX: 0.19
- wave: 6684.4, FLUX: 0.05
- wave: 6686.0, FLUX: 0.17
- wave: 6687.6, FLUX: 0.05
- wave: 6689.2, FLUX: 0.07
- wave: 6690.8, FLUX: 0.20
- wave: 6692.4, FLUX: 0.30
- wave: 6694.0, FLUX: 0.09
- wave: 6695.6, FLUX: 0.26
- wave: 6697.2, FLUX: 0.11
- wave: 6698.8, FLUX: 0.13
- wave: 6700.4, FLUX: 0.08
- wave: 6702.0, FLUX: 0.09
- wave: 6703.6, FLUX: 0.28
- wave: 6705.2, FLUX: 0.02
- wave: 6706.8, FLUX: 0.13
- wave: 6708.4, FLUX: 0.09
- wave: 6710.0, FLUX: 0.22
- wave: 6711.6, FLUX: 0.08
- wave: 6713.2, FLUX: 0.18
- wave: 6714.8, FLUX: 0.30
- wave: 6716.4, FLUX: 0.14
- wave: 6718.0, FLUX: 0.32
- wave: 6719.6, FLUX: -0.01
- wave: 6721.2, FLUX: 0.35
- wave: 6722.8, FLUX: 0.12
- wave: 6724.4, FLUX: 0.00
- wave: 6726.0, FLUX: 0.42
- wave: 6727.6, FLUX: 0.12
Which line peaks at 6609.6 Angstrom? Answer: [O II]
